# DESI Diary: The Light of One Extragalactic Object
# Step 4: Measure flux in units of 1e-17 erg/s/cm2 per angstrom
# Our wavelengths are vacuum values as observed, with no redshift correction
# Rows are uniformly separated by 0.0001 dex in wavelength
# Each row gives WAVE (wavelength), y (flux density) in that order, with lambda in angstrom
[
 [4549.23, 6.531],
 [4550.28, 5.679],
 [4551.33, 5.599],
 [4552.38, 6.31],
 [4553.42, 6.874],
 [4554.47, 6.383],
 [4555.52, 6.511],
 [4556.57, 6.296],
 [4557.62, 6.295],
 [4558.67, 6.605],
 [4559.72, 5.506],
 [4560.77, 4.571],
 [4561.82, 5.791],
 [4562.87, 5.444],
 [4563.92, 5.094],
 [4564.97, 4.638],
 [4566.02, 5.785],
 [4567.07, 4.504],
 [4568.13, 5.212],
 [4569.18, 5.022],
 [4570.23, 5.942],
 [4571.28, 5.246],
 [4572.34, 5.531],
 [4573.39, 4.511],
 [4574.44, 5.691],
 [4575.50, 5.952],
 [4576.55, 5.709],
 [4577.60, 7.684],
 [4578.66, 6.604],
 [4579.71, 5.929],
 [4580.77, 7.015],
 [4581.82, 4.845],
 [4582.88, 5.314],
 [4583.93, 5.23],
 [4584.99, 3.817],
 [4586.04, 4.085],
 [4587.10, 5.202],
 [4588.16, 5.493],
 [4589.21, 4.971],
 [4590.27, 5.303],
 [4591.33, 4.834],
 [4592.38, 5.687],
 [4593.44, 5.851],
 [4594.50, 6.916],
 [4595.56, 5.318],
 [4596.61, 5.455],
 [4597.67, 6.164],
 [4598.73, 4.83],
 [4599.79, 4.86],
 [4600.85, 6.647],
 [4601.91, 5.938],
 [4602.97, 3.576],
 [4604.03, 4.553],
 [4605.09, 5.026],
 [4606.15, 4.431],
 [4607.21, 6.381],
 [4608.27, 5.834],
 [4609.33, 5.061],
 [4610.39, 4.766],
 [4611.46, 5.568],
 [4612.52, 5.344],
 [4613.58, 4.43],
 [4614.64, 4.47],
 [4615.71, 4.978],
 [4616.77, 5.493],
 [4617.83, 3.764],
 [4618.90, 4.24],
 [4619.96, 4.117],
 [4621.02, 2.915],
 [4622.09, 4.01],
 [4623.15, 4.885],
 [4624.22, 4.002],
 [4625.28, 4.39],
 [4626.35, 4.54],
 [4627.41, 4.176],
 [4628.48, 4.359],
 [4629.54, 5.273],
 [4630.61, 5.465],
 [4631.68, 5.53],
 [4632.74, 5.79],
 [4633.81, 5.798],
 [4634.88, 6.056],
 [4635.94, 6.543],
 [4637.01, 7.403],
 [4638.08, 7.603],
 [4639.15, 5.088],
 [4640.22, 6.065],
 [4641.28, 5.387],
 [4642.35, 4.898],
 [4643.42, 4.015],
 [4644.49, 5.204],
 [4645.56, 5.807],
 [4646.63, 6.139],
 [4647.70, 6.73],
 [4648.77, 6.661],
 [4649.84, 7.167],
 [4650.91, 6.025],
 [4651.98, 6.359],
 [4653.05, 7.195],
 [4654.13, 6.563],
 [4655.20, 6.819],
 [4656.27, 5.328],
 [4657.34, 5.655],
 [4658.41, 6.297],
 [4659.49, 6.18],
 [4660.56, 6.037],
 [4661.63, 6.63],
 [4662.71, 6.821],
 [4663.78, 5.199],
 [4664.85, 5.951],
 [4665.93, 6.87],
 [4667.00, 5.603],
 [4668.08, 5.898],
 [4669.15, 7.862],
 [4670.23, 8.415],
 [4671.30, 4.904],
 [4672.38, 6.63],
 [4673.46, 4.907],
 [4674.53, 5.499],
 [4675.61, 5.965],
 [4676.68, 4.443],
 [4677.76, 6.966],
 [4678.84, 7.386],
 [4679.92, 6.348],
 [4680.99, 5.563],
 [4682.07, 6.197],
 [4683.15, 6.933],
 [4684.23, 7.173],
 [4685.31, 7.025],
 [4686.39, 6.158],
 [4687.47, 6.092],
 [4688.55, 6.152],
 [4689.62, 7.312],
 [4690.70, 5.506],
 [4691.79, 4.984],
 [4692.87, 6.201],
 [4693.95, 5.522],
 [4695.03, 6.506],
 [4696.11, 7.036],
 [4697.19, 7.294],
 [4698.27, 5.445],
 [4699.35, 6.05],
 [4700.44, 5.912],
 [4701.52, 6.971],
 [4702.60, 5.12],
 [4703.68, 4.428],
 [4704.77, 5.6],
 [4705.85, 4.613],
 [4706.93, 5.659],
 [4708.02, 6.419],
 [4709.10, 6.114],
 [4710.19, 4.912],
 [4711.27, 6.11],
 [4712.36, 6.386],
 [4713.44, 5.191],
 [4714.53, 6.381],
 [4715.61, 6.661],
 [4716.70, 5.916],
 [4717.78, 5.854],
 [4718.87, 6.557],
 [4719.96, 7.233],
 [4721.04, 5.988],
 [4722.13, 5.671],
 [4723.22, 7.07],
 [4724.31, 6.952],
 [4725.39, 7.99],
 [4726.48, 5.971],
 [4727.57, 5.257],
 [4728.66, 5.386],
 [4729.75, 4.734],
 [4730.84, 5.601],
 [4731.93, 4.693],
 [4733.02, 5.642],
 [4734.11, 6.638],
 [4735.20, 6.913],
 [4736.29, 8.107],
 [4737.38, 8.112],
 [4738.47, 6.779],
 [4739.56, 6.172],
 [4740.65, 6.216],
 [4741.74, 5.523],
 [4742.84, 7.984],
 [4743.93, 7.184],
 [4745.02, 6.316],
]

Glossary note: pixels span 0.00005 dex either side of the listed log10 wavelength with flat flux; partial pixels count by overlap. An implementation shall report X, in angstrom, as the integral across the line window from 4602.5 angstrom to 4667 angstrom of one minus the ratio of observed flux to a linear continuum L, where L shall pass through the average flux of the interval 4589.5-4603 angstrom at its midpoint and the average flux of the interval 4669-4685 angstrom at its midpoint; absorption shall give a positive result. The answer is 5.0 angstrom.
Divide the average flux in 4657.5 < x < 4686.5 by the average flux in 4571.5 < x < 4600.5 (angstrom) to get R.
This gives 1.14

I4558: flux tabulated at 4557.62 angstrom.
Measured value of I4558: 6.295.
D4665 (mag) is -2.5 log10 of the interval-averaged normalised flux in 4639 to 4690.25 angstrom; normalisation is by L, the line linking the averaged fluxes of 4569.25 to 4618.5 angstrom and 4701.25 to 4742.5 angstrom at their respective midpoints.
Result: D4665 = -0.08 mag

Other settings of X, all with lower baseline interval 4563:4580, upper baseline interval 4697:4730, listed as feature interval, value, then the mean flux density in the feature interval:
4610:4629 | 4.12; 4.46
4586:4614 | 1.70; 5.3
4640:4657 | -0.65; 6.02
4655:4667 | -0.59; 6.12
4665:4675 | -0.72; 6.28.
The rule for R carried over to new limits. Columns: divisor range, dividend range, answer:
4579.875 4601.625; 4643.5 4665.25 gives 1.15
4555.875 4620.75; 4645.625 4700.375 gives 1.18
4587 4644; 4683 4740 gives 1.19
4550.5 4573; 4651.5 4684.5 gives 1.11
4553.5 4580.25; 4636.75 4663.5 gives 1.07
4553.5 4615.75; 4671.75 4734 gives 1.11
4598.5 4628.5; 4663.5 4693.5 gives 1.31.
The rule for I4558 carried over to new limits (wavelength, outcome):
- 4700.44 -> 5.912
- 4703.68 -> 4.428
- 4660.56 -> 6.037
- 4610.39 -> 4.766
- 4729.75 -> 4.734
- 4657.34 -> 5.655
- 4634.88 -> 6.056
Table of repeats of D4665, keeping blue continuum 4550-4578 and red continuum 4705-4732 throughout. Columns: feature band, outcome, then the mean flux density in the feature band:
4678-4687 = -0.12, 6.6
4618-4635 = 0.24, 4.67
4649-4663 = -0.09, 6.39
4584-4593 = 0.16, 4.95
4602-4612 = 0.15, 5.06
